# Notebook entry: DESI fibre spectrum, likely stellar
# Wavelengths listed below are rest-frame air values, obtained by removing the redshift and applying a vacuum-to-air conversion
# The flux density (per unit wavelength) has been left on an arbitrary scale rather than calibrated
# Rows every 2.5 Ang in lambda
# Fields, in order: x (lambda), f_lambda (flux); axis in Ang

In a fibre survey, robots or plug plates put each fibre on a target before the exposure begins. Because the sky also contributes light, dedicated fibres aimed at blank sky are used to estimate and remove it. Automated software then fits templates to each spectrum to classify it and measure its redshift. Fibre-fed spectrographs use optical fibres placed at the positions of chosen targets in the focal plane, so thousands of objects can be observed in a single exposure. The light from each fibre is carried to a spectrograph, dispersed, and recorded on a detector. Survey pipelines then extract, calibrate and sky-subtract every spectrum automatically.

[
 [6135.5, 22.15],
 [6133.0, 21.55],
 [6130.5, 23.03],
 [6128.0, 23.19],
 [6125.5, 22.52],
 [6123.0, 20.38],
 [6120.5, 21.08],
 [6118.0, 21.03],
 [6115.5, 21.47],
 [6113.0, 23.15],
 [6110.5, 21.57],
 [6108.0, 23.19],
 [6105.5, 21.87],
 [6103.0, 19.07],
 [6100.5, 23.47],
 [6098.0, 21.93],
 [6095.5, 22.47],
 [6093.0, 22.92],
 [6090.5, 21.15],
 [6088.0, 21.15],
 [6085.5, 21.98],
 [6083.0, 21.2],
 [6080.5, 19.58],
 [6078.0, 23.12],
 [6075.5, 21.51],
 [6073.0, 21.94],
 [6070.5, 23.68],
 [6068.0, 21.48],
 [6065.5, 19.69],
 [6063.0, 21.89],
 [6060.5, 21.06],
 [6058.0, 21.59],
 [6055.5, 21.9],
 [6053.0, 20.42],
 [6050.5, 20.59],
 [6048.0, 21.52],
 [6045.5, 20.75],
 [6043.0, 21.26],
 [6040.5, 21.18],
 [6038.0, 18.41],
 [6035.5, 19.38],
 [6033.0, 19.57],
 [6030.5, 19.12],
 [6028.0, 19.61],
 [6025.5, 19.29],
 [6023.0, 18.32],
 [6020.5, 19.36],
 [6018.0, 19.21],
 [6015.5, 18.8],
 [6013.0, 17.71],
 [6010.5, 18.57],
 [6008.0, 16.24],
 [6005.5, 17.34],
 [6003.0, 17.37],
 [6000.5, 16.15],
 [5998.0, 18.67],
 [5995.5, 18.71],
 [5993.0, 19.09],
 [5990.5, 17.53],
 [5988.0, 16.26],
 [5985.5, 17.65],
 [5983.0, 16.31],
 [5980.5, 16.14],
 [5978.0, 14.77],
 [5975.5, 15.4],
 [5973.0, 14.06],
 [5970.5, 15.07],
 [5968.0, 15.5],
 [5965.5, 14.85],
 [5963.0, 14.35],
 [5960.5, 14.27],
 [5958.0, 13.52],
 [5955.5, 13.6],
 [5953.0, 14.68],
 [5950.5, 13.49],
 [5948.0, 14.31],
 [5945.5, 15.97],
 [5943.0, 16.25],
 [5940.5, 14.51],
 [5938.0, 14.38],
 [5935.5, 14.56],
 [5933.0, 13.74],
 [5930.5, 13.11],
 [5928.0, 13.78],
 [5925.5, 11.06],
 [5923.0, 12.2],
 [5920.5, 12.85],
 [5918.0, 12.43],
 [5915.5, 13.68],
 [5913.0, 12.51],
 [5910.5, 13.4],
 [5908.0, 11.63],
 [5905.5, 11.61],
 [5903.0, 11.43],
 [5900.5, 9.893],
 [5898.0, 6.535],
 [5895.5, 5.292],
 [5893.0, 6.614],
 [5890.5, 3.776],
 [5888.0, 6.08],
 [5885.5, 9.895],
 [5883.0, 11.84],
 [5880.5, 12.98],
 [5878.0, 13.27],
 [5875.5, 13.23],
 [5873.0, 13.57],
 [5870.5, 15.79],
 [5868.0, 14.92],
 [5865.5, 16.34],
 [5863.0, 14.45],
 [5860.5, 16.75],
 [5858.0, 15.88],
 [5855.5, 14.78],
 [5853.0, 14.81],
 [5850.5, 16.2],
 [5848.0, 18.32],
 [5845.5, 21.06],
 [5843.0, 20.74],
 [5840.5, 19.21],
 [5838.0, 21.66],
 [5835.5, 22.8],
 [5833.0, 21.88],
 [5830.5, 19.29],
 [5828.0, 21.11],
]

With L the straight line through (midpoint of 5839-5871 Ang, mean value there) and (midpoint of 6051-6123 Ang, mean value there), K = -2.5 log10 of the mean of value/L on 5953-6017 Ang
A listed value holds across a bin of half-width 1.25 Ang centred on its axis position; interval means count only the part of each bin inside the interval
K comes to 0.20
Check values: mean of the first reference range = 16.9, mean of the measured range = 16.3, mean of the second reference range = 21.6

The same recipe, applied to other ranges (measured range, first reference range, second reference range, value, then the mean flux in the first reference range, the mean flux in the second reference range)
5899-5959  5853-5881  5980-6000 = 0.218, 14.8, 17.5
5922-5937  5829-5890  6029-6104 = 0.327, 15.9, 21.2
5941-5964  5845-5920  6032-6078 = 0.106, 12.6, 21.1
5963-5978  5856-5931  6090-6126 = 0.040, 11.9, 21.8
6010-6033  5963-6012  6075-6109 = -0.040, 16.6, 21.8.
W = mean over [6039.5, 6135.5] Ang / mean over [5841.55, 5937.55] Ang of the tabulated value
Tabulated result 1.67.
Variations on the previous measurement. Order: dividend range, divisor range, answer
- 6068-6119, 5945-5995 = 1.42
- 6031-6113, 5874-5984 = 1.68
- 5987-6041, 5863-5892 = 1.53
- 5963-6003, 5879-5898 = 2.04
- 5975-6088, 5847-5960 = 1.51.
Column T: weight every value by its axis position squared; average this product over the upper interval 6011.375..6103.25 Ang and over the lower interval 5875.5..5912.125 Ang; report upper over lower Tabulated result 2.25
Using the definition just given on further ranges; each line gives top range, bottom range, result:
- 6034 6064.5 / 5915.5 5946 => 1.58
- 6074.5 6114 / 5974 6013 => 1.32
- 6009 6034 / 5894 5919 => 1.82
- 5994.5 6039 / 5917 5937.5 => 1.46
